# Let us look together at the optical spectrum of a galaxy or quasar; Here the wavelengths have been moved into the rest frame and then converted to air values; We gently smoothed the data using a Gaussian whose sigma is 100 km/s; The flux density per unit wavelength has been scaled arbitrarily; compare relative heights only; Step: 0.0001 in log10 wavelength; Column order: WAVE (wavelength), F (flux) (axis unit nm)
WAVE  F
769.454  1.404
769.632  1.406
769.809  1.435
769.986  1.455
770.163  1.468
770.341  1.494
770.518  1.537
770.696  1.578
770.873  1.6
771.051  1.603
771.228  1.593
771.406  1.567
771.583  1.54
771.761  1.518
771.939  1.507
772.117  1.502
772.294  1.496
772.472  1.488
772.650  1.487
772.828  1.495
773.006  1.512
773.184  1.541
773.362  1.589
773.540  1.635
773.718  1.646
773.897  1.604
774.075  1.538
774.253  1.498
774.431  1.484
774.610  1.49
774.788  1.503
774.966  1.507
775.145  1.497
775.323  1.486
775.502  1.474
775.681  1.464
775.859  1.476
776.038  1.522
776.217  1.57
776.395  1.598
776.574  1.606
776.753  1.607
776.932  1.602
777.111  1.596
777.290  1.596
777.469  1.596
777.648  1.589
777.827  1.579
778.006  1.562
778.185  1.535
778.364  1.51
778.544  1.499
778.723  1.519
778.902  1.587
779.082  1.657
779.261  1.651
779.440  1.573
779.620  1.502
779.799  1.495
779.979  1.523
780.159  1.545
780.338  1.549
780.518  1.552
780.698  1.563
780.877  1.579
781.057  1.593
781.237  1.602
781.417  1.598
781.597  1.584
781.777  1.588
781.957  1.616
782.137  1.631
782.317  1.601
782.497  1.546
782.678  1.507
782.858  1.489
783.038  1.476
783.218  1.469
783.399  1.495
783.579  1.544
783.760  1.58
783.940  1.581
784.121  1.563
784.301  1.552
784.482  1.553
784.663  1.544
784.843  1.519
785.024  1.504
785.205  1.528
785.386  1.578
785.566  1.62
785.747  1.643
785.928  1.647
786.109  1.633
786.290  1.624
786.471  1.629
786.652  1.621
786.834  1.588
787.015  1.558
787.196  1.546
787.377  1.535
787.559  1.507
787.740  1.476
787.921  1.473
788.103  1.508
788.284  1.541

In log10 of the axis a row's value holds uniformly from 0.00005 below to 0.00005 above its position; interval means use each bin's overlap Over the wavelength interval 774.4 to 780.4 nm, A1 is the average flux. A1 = 1.55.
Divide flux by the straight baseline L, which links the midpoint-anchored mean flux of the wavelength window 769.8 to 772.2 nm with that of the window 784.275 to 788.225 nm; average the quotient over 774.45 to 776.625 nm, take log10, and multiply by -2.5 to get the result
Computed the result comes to 0.02 mag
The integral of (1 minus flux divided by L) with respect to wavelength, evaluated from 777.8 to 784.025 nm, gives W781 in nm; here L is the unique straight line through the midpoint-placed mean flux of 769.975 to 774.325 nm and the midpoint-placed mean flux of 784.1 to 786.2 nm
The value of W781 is 0.029 nm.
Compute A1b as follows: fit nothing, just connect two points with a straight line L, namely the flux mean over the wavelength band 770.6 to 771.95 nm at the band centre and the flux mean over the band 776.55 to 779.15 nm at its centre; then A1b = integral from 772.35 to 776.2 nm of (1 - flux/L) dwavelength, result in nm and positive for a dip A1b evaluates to 0.12 nm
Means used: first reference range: 1.57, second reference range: 1.57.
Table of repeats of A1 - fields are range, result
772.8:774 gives 1.58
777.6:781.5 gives 1.56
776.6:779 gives 1.57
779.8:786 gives 1.56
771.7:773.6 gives 1.52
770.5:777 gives 1.54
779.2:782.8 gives 1.57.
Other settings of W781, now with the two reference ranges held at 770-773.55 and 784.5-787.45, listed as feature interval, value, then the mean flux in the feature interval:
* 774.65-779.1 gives 0.01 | 1.55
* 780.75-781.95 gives -0.02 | 1.59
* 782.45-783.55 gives 0.05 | 1.5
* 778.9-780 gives -0.01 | 1.57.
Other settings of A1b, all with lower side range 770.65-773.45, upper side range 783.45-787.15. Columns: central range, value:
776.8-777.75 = -0.03 nm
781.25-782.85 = -0.01 nm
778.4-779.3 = -0.01 nm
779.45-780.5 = 0.02 nm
